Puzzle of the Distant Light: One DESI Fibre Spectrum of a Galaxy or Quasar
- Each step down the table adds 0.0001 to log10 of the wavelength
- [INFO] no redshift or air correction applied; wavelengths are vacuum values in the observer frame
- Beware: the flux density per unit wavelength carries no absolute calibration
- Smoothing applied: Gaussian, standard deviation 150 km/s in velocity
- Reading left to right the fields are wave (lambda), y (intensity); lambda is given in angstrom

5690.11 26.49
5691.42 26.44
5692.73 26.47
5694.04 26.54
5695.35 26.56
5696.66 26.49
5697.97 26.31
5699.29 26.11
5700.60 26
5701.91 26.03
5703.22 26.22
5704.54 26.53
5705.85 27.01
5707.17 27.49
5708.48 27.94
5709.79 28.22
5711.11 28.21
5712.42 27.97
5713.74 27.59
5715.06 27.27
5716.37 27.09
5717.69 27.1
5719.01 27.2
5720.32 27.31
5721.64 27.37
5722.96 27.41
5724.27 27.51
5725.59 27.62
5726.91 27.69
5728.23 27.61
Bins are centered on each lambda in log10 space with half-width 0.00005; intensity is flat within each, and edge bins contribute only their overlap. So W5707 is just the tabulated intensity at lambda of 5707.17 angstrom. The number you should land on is 27.49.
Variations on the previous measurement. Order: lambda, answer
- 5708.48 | 27.94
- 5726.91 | 27.69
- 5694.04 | 26.54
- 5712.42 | 27.97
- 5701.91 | 26.03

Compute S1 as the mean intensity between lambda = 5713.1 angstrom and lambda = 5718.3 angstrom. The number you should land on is 27.3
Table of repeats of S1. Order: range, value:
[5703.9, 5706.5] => 26.8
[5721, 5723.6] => 27.4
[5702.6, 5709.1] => 27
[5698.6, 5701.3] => 26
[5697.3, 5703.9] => 26.1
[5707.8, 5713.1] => 28.1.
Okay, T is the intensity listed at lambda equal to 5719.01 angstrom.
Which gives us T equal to 27.2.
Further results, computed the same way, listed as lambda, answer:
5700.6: 26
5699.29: 26.11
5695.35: 26.56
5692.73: 26.47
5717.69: 27.1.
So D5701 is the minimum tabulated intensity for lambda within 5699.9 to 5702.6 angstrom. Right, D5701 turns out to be 26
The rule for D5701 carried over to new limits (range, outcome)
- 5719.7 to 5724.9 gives 27.31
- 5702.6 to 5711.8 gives 26.22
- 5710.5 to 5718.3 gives 27.09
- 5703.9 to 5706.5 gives 26.53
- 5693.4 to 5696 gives 26.54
